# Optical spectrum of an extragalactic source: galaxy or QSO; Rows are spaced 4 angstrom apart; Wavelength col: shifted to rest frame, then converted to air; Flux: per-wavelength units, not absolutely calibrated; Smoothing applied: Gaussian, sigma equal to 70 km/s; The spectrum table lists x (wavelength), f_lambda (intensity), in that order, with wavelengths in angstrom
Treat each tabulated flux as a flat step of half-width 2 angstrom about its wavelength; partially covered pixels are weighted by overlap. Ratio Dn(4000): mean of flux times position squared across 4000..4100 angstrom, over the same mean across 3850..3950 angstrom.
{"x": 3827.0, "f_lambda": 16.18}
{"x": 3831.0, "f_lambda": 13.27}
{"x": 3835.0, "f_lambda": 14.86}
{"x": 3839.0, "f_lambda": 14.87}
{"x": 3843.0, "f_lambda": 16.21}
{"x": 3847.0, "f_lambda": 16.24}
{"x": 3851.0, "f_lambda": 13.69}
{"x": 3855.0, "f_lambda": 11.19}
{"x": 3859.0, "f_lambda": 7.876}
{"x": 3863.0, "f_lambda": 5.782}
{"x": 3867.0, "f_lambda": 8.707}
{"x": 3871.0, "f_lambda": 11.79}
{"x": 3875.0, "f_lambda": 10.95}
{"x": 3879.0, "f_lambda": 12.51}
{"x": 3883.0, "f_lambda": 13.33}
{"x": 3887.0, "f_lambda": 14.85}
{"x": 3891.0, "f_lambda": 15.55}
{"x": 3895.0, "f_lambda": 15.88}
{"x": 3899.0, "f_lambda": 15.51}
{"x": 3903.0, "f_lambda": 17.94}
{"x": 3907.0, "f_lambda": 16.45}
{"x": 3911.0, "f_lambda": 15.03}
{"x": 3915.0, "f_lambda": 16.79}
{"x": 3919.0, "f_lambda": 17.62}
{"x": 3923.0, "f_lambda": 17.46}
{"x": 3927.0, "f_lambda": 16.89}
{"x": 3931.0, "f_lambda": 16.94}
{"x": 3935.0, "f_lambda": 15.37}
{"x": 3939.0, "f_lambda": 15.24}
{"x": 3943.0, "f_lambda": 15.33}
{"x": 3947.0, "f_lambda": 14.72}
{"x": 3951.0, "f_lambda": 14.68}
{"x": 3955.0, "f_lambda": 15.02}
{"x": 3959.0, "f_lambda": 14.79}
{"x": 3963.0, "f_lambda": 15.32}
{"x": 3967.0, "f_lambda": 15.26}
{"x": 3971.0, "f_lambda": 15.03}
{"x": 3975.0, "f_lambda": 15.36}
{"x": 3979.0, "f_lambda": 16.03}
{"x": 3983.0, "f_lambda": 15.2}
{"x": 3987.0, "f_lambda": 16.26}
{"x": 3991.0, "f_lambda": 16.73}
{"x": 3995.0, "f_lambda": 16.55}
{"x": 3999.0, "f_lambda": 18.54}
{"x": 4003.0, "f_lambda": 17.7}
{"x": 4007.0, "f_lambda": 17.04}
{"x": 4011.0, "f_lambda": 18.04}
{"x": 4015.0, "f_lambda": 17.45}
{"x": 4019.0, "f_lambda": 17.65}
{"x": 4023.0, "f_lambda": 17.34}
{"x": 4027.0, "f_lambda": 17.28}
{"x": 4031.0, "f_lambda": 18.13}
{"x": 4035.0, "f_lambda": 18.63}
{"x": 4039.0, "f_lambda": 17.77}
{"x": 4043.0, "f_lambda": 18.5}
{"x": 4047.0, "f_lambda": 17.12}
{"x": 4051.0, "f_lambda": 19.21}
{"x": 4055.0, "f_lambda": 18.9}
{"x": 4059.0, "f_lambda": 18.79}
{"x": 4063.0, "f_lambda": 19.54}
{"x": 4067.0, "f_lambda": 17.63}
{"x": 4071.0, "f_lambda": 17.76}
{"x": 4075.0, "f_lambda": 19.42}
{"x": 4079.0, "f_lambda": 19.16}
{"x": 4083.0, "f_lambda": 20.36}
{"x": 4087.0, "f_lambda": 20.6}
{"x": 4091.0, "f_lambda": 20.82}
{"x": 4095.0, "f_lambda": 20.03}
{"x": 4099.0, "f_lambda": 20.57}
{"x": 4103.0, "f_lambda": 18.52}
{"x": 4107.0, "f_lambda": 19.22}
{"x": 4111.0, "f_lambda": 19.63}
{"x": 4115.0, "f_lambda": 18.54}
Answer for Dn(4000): 1.42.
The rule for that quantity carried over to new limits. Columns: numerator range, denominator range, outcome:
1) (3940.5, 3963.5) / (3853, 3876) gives 1.68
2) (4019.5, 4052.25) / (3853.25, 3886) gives 1.88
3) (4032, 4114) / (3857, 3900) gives 1.75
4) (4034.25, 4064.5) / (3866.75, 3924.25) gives 1.35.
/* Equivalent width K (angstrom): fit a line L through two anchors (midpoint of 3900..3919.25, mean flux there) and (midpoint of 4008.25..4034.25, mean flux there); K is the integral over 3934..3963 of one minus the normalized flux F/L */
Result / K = 3.3 angstrom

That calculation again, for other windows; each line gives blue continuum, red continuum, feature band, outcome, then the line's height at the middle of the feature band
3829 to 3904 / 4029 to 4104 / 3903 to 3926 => -3.5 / 14.6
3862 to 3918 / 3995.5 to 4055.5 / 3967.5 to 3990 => 1.2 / 16.5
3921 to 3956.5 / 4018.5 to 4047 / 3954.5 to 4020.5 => 1.9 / 16.8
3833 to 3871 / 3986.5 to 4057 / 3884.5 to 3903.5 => -3.1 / 13.5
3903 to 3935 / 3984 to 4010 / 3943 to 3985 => 4.4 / 16.9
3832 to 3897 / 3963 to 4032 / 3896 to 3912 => -2.7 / 14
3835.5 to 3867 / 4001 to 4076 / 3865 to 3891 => 1.5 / 13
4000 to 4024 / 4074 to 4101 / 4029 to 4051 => 0.5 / 18.5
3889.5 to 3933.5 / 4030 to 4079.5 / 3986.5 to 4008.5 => 0.6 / 17.7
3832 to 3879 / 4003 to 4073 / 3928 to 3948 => -1.2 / 14.8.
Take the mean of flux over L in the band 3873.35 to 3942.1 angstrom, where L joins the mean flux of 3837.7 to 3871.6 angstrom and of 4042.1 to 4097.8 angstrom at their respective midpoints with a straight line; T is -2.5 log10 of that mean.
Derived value -0.15 mag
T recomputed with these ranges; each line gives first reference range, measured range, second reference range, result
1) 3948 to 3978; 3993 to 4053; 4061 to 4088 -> -0.03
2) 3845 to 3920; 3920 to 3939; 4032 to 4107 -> -0.12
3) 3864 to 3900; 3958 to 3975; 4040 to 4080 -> 0.03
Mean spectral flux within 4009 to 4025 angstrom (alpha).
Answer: 17.6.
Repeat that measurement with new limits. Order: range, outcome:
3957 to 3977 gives 15.2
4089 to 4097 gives 20.4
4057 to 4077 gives 18.6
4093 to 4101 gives 20.3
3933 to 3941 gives 15.3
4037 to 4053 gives 18.1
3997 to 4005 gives 18.1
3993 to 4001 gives 17.5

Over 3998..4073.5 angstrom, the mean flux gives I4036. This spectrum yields 18.1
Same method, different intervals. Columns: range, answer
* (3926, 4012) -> 16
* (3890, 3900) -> 15.7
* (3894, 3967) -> 15.9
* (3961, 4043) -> 16.9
